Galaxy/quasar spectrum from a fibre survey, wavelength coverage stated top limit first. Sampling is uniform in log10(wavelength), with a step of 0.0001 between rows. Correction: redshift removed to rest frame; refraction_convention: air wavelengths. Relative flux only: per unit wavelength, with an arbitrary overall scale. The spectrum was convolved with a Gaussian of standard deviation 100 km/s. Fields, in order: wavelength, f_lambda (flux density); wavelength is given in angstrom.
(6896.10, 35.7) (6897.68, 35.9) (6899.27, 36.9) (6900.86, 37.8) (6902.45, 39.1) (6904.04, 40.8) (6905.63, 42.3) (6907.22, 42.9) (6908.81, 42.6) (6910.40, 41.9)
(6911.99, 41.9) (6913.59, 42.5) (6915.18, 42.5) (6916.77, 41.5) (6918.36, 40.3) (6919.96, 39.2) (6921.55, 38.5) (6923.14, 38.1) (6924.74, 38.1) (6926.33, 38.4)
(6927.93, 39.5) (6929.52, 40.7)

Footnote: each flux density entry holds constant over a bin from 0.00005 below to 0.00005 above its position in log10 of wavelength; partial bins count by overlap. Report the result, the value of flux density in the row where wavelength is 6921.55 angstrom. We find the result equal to 38.5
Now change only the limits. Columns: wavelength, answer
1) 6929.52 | 40.7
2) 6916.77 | 41.5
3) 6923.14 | 38.1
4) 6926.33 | 38.4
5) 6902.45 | 39.1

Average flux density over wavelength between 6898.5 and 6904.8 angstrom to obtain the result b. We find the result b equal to 38.6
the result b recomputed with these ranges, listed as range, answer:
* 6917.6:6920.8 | 39.7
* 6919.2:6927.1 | 38.5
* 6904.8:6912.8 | 42.3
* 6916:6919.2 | 40.8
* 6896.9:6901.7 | 36.9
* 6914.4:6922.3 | 40.4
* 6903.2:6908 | 42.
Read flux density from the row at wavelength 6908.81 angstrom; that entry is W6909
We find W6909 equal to 42.6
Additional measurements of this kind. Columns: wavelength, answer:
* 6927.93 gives 39.5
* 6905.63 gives 42.3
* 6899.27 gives 36.9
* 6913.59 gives 42.5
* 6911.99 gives 41.9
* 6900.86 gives 37.8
